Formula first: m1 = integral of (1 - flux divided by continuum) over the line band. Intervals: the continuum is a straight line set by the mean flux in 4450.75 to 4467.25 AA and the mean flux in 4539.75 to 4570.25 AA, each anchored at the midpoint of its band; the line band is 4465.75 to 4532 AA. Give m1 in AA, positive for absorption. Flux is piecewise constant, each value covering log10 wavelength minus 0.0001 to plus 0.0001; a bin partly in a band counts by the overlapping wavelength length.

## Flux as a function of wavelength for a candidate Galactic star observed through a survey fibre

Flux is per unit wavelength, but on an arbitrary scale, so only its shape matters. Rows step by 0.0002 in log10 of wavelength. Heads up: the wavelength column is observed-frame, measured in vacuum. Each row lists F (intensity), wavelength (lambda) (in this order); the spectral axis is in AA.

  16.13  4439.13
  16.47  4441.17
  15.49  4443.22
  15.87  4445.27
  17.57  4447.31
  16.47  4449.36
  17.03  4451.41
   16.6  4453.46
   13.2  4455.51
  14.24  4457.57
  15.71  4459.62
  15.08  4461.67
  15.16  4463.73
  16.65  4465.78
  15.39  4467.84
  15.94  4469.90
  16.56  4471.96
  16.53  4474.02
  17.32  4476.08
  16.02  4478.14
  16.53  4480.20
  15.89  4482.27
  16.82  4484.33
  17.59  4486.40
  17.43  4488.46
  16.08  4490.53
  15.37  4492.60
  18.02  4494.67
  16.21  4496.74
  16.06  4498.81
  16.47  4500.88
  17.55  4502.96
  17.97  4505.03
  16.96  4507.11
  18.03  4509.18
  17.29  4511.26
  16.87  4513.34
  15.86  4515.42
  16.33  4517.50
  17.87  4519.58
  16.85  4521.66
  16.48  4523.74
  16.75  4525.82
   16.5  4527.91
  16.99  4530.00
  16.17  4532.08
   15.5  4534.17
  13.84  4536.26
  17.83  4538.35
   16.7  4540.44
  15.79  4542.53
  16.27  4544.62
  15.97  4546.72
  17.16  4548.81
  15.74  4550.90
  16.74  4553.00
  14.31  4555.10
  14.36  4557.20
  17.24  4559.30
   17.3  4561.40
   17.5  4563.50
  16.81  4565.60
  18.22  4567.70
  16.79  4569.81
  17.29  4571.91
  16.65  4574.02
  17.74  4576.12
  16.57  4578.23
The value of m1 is -3.6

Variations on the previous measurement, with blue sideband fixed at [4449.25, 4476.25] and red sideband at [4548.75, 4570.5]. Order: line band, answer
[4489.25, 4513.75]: -1.27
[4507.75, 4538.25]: -0.61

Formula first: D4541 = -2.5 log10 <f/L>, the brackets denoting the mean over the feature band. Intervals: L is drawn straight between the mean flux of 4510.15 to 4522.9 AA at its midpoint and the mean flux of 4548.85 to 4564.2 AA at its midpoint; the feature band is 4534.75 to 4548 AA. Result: 0.03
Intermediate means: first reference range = 16.8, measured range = 16.1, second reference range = 16.2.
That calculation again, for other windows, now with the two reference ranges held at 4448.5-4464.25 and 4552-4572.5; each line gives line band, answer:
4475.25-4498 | -0.06 mag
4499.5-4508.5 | -0.08 mag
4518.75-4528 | -0.05 mag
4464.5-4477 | -0.05 mag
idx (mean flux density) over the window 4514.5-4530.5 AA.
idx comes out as 16.7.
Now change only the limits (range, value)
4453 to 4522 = 16.4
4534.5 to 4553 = 16.2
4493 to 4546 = 16.7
